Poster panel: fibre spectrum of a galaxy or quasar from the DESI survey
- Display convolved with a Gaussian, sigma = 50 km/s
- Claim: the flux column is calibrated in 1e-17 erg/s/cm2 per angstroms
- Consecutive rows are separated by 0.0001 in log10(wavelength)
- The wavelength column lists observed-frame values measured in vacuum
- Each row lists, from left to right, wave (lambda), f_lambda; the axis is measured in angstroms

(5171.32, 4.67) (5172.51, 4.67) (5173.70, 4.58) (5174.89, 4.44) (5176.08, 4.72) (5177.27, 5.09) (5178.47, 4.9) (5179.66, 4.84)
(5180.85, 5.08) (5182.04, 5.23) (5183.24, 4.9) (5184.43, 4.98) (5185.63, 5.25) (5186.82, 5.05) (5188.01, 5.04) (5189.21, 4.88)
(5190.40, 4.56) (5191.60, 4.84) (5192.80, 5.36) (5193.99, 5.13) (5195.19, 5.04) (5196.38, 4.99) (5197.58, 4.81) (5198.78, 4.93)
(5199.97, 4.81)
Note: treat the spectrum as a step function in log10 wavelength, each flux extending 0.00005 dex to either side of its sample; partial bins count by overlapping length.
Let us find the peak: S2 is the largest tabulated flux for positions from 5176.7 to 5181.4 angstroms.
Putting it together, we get 5.09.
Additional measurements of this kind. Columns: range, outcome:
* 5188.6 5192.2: 4.88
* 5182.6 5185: 4.98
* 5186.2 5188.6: 5.05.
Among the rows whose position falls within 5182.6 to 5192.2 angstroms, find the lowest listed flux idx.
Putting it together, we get 4.56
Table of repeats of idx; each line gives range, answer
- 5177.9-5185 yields 4.84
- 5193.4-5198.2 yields 4.81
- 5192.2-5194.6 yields 5.13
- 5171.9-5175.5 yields 4.44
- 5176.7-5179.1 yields 4.9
